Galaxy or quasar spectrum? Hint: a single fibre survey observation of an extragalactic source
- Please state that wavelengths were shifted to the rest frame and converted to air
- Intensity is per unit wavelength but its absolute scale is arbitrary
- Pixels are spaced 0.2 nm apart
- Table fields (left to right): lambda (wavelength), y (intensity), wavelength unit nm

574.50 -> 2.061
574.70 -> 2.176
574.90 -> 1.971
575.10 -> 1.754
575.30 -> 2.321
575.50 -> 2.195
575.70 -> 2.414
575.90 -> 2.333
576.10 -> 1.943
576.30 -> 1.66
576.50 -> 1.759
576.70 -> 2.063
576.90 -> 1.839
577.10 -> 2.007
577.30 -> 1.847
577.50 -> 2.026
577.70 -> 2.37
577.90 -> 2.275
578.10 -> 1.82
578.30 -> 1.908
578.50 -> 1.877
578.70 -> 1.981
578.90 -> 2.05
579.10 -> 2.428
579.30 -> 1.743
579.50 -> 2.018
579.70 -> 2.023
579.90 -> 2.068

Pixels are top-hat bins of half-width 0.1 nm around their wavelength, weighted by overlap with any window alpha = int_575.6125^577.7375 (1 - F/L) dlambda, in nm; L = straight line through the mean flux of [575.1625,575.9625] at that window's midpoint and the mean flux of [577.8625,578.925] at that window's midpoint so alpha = 0.146 nm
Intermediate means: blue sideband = 2.29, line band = 2.01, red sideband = 1.96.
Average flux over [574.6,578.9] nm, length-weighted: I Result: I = 2.03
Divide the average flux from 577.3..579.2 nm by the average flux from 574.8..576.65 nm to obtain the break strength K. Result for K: 1.0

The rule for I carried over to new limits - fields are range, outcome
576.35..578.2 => 1.99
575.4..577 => 2.03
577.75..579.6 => 2.02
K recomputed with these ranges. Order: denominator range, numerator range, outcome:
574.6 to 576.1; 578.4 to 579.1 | 0.95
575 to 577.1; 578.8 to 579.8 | 1.01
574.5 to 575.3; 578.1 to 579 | 0.96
